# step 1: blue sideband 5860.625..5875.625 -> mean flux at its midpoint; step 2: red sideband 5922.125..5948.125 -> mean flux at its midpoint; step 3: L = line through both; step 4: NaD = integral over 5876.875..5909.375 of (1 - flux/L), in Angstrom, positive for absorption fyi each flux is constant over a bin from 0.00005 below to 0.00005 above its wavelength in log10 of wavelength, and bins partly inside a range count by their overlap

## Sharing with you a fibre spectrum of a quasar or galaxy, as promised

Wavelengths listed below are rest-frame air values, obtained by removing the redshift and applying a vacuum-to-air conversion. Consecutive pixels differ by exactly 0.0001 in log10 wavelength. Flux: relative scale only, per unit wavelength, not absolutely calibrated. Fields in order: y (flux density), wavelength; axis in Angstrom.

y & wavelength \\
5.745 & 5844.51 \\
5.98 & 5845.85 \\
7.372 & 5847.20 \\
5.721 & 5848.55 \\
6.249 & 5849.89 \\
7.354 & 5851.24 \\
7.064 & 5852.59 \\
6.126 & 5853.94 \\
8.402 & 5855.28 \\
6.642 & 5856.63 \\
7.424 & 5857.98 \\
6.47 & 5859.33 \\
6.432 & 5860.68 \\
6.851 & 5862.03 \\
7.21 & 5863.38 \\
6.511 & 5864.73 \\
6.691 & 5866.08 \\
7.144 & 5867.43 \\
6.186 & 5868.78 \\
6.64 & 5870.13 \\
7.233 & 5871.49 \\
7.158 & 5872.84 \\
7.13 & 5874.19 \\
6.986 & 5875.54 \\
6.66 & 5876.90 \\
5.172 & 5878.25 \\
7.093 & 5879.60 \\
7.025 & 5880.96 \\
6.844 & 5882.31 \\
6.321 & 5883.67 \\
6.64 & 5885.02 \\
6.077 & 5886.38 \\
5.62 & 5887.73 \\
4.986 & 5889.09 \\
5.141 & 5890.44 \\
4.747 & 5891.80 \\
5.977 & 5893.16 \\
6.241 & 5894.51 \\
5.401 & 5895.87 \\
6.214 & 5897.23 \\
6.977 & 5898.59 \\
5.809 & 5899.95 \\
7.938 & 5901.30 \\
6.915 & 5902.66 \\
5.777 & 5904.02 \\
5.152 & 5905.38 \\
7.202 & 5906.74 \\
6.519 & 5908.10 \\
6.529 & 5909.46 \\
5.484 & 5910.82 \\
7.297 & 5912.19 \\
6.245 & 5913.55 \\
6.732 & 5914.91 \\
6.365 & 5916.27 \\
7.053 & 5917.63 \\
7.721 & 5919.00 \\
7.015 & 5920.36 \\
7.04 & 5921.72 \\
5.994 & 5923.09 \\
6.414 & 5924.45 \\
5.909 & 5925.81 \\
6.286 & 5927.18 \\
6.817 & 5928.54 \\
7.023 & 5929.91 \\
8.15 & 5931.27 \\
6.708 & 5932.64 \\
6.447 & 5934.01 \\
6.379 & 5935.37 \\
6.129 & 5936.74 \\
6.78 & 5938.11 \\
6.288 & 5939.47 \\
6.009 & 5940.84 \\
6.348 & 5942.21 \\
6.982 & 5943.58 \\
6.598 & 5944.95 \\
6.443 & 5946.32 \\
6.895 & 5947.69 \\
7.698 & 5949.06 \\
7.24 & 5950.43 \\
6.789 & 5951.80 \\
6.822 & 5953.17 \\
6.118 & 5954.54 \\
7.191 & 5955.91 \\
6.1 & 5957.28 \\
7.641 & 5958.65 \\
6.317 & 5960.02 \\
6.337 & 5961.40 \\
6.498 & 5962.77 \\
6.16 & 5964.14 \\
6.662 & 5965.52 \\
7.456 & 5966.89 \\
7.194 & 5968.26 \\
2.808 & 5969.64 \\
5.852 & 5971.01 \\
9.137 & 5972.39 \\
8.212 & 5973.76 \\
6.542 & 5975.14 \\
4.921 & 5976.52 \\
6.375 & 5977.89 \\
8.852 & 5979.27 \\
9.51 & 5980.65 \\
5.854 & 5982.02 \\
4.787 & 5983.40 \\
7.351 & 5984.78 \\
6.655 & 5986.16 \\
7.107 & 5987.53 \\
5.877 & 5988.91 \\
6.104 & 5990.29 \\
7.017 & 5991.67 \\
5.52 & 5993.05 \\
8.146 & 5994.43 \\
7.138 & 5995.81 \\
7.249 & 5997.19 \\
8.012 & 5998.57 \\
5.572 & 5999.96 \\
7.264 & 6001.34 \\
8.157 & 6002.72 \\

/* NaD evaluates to 2.7 Angstrom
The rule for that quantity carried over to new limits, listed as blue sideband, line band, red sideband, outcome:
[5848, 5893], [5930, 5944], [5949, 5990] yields 0.05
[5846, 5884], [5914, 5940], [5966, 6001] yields 0.31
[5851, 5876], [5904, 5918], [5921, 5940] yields 0.59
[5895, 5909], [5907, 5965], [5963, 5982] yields -0.41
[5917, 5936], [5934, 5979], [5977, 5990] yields 1.46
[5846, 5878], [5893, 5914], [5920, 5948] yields 1.01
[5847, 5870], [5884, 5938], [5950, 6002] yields 3.06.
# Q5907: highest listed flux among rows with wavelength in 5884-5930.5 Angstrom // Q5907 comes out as 7.938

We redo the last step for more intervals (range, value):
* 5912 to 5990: 9.51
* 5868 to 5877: 7.233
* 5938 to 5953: 7.698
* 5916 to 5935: 8.15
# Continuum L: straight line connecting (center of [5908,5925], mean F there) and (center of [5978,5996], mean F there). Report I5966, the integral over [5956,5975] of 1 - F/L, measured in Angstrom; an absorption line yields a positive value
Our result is 0.4 Angstrom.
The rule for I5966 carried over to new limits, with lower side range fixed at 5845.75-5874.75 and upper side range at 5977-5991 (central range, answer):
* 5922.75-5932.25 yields 0.20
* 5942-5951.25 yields -0.12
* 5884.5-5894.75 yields 1.79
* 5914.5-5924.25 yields 0.00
